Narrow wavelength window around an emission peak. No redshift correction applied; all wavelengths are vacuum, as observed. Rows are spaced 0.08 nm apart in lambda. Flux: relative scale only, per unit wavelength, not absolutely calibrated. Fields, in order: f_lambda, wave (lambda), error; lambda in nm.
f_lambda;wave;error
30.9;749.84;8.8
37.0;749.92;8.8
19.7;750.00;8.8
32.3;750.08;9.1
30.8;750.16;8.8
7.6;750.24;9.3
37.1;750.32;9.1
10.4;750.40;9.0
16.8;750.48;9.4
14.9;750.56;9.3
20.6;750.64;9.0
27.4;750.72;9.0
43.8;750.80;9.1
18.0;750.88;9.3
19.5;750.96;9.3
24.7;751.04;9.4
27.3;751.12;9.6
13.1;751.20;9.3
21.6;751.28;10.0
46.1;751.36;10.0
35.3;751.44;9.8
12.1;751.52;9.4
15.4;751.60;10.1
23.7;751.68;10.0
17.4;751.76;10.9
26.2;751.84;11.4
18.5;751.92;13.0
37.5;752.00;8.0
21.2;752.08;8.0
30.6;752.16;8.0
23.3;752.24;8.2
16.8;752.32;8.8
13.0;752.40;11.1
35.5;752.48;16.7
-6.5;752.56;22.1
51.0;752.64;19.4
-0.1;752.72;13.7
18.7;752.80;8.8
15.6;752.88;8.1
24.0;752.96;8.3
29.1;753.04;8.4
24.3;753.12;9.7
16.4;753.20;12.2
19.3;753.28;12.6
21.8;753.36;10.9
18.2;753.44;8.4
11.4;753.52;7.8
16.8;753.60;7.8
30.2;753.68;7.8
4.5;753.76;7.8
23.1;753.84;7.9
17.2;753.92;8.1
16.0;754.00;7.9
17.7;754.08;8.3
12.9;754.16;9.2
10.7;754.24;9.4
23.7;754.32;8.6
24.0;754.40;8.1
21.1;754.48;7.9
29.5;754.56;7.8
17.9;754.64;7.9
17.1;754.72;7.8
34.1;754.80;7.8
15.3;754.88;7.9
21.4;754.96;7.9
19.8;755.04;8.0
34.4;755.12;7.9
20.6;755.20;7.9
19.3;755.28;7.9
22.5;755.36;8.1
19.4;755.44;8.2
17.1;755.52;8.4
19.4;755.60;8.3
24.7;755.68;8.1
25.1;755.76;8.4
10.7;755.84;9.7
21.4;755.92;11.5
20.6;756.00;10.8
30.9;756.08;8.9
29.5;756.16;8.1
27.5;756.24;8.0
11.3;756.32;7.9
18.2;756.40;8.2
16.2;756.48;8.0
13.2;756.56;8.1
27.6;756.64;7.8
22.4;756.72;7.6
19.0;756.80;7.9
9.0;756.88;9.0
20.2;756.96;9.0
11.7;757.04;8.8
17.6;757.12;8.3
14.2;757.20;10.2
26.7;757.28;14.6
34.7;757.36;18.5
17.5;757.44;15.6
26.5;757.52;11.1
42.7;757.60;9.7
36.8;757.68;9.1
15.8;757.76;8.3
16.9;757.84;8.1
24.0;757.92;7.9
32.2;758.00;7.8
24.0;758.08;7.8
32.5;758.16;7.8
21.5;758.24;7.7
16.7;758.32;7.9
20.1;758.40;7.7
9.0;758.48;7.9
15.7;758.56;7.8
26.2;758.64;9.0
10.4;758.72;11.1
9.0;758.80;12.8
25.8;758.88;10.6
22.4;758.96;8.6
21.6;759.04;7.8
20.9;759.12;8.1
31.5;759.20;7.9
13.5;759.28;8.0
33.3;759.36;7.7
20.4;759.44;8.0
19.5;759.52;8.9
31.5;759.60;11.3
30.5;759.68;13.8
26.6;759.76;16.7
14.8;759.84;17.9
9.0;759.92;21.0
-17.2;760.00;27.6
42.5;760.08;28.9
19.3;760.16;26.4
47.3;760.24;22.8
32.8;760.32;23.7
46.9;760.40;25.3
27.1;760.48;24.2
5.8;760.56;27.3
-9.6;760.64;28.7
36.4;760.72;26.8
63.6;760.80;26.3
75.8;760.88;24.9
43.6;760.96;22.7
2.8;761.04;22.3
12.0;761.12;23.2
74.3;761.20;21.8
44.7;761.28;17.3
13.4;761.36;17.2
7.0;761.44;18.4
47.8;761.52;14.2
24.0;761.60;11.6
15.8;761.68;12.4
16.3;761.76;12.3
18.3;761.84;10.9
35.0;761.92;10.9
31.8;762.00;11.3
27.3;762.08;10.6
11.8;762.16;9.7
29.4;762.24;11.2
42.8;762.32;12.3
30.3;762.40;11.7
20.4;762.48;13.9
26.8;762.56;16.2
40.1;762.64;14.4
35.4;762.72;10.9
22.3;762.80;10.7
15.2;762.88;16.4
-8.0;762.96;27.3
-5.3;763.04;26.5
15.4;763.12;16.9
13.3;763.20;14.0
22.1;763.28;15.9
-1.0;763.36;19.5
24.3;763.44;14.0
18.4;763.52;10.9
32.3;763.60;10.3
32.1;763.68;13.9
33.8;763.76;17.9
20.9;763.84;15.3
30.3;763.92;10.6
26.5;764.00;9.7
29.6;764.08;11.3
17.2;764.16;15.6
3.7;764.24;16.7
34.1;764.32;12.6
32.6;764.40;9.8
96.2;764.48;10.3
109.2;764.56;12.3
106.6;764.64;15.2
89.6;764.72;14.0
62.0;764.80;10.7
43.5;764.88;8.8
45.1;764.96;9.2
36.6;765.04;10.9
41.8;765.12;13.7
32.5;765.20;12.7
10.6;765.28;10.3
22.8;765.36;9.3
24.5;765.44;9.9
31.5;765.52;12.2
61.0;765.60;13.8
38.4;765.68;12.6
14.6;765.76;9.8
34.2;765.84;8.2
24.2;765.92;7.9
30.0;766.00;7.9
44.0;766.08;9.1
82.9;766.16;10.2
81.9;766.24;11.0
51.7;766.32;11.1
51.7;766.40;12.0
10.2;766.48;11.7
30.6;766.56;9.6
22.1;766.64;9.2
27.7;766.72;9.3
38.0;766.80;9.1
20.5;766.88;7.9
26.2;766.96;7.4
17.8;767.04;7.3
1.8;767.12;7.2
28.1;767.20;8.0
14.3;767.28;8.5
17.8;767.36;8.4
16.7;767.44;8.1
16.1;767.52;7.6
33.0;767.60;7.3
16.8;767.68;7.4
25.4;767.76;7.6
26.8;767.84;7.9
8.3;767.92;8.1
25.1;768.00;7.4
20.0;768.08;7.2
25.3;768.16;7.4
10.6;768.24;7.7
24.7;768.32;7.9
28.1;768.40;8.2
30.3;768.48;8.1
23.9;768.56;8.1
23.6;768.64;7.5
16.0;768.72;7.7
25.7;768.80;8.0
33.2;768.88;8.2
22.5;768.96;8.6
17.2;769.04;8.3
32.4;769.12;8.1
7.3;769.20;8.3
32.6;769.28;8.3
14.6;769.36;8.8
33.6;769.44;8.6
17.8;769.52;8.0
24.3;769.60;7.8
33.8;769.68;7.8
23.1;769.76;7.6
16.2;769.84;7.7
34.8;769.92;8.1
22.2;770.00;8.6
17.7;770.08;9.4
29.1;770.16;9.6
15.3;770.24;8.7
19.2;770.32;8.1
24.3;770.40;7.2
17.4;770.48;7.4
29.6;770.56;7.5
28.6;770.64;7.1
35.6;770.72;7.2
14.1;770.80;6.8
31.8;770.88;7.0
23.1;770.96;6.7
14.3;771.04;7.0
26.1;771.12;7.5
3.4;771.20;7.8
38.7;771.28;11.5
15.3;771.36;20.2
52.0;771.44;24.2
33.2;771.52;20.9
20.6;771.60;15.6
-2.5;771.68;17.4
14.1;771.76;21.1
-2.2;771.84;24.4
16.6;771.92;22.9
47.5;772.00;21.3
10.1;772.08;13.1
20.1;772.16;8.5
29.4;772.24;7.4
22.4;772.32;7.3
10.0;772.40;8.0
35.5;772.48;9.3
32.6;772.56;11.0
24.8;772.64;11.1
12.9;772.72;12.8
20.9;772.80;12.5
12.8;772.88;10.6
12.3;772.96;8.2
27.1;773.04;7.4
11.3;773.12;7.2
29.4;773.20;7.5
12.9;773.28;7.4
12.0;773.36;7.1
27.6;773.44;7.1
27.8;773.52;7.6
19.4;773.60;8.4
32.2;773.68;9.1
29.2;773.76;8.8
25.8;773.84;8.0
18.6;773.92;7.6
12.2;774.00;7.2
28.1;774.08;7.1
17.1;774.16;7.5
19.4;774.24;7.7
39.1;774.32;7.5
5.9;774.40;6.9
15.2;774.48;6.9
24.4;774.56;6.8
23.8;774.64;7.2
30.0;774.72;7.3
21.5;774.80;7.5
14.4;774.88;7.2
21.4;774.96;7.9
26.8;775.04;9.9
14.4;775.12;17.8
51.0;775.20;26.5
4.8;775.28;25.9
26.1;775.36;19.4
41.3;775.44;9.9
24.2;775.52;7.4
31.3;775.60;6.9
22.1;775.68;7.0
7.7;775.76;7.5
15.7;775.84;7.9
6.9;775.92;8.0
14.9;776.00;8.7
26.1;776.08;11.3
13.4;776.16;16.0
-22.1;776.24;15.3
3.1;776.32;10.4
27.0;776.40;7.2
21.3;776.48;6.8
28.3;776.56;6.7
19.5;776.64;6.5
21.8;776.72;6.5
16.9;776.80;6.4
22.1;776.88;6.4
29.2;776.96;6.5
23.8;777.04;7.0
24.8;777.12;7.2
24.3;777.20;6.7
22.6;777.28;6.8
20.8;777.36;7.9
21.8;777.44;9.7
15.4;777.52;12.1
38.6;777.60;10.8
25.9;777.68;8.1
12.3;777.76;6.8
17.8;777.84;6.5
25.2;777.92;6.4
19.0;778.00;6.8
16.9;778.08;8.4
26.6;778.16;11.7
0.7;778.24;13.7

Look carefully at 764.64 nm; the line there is [S II] 6716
